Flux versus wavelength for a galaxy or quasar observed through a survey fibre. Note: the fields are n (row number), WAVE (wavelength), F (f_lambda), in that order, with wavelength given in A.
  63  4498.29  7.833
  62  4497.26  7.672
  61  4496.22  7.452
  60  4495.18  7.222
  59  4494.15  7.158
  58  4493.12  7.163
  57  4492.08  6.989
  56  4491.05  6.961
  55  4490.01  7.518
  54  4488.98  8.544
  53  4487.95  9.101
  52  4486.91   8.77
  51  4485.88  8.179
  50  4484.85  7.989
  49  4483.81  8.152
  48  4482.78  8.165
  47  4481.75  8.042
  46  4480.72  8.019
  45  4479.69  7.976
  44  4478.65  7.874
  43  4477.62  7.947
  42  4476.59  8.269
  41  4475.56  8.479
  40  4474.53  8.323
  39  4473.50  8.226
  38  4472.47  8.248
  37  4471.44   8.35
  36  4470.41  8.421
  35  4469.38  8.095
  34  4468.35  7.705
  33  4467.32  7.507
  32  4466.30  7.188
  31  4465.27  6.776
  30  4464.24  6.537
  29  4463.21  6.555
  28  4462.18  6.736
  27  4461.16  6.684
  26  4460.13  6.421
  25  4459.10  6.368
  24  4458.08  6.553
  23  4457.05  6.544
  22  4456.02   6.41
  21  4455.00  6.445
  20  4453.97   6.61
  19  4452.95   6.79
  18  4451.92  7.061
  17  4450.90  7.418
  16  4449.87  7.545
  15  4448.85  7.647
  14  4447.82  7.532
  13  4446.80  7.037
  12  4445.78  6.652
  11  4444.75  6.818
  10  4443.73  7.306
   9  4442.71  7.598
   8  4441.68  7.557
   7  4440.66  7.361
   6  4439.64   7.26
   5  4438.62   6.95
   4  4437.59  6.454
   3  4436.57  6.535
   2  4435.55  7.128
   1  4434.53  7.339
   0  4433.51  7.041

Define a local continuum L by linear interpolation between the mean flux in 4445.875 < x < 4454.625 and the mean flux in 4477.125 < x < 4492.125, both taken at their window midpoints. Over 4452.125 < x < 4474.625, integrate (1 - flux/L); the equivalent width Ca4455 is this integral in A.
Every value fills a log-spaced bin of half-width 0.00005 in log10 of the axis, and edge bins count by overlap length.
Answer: 1.1 A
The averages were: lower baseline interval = 7.17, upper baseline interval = 8.05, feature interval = 7.14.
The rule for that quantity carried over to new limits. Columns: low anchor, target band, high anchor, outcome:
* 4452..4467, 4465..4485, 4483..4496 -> -2.1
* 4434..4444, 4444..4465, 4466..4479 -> 2.1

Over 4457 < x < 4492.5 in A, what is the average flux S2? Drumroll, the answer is 7.68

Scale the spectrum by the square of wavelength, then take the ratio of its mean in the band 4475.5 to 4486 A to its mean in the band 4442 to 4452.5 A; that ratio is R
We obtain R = 1.13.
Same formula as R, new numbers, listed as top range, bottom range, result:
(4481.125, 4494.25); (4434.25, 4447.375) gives 1.14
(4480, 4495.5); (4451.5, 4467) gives 1.20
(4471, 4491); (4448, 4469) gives 1.20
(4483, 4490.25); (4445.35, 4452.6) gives 1.17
